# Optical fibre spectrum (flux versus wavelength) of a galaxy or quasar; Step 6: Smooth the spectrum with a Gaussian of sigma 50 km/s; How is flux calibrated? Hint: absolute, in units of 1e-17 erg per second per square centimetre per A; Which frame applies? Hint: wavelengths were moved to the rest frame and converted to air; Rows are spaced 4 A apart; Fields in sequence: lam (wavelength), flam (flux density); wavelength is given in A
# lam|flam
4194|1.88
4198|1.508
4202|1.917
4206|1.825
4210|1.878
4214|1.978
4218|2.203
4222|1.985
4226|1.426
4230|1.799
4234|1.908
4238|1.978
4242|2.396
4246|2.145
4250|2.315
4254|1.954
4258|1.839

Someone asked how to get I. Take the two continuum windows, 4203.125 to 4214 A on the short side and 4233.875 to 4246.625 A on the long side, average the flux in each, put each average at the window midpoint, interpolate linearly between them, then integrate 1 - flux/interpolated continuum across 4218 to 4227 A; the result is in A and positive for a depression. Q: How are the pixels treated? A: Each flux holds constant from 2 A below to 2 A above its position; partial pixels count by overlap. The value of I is 0.6 A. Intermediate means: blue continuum 1.88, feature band 1.85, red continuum 2.13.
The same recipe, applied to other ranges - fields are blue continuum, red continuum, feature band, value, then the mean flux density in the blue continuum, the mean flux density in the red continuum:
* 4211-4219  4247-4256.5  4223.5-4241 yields 2.2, 2.05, 2.12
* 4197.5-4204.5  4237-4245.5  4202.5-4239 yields 1.6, 1.76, 2.2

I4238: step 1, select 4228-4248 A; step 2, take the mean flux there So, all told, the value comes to 2.05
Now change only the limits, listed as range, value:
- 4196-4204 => 1.71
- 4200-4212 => 1.87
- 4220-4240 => 1.82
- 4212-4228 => 1.9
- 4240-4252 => 2.29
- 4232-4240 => 1.94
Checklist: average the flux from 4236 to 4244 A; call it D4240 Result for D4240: 2.19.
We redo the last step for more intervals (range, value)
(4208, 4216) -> 1.93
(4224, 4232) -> 1.61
